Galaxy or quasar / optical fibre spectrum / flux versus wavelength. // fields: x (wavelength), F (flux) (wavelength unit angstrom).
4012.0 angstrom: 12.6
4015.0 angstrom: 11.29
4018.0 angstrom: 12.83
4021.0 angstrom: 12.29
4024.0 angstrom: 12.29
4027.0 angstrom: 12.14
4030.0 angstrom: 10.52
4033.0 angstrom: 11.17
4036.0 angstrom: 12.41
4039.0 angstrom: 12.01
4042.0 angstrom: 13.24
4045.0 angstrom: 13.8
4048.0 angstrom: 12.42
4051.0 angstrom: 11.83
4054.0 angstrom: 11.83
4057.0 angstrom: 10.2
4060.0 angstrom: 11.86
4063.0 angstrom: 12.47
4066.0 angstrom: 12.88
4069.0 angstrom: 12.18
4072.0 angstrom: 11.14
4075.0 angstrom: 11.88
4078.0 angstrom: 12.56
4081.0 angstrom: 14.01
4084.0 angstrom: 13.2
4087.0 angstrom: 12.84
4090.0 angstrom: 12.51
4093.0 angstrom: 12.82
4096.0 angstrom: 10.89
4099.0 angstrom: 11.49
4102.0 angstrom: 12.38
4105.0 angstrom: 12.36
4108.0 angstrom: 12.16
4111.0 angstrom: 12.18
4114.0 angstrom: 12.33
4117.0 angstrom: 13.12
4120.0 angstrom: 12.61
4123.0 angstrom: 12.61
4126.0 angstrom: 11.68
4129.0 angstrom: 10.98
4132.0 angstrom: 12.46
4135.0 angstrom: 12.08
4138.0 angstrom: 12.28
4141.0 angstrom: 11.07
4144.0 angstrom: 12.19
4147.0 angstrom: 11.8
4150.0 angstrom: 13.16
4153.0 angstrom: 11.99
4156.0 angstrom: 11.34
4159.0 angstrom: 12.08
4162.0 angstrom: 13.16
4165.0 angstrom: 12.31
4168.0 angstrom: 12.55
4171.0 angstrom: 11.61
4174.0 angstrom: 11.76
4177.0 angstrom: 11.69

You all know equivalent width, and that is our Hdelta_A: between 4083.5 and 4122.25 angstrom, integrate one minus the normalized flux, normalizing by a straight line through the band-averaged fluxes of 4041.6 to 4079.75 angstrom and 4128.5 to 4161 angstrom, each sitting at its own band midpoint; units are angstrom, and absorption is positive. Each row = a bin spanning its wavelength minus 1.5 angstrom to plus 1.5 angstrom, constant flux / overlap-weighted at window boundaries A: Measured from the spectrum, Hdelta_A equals -0.9 angstrom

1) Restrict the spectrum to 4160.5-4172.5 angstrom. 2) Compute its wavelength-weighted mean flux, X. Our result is 12.4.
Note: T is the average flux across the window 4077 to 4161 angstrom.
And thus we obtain 12.3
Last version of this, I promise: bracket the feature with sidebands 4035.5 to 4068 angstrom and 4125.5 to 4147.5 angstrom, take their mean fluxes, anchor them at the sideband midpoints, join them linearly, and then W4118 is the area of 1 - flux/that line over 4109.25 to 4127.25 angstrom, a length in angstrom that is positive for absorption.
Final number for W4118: -0.8 angstrom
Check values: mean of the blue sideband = 12.3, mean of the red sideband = 11.8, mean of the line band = 12.4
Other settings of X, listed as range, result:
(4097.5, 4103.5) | 11.9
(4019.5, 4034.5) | 11.7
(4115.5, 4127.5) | 12.5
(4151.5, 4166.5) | 12.2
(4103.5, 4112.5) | 12.2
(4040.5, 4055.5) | 12.6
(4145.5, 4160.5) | 12.1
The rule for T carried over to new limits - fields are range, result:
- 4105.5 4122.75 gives 12.5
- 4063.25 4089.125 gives 12.6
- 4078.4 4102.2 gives 12.5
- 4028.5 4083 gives 12.1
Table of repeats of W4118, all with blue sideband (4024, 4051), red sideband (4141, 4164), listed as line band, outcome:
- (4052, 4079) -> 0.7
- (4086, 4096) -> -0.2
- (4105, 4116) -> -0.1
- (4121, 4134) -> 0.2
